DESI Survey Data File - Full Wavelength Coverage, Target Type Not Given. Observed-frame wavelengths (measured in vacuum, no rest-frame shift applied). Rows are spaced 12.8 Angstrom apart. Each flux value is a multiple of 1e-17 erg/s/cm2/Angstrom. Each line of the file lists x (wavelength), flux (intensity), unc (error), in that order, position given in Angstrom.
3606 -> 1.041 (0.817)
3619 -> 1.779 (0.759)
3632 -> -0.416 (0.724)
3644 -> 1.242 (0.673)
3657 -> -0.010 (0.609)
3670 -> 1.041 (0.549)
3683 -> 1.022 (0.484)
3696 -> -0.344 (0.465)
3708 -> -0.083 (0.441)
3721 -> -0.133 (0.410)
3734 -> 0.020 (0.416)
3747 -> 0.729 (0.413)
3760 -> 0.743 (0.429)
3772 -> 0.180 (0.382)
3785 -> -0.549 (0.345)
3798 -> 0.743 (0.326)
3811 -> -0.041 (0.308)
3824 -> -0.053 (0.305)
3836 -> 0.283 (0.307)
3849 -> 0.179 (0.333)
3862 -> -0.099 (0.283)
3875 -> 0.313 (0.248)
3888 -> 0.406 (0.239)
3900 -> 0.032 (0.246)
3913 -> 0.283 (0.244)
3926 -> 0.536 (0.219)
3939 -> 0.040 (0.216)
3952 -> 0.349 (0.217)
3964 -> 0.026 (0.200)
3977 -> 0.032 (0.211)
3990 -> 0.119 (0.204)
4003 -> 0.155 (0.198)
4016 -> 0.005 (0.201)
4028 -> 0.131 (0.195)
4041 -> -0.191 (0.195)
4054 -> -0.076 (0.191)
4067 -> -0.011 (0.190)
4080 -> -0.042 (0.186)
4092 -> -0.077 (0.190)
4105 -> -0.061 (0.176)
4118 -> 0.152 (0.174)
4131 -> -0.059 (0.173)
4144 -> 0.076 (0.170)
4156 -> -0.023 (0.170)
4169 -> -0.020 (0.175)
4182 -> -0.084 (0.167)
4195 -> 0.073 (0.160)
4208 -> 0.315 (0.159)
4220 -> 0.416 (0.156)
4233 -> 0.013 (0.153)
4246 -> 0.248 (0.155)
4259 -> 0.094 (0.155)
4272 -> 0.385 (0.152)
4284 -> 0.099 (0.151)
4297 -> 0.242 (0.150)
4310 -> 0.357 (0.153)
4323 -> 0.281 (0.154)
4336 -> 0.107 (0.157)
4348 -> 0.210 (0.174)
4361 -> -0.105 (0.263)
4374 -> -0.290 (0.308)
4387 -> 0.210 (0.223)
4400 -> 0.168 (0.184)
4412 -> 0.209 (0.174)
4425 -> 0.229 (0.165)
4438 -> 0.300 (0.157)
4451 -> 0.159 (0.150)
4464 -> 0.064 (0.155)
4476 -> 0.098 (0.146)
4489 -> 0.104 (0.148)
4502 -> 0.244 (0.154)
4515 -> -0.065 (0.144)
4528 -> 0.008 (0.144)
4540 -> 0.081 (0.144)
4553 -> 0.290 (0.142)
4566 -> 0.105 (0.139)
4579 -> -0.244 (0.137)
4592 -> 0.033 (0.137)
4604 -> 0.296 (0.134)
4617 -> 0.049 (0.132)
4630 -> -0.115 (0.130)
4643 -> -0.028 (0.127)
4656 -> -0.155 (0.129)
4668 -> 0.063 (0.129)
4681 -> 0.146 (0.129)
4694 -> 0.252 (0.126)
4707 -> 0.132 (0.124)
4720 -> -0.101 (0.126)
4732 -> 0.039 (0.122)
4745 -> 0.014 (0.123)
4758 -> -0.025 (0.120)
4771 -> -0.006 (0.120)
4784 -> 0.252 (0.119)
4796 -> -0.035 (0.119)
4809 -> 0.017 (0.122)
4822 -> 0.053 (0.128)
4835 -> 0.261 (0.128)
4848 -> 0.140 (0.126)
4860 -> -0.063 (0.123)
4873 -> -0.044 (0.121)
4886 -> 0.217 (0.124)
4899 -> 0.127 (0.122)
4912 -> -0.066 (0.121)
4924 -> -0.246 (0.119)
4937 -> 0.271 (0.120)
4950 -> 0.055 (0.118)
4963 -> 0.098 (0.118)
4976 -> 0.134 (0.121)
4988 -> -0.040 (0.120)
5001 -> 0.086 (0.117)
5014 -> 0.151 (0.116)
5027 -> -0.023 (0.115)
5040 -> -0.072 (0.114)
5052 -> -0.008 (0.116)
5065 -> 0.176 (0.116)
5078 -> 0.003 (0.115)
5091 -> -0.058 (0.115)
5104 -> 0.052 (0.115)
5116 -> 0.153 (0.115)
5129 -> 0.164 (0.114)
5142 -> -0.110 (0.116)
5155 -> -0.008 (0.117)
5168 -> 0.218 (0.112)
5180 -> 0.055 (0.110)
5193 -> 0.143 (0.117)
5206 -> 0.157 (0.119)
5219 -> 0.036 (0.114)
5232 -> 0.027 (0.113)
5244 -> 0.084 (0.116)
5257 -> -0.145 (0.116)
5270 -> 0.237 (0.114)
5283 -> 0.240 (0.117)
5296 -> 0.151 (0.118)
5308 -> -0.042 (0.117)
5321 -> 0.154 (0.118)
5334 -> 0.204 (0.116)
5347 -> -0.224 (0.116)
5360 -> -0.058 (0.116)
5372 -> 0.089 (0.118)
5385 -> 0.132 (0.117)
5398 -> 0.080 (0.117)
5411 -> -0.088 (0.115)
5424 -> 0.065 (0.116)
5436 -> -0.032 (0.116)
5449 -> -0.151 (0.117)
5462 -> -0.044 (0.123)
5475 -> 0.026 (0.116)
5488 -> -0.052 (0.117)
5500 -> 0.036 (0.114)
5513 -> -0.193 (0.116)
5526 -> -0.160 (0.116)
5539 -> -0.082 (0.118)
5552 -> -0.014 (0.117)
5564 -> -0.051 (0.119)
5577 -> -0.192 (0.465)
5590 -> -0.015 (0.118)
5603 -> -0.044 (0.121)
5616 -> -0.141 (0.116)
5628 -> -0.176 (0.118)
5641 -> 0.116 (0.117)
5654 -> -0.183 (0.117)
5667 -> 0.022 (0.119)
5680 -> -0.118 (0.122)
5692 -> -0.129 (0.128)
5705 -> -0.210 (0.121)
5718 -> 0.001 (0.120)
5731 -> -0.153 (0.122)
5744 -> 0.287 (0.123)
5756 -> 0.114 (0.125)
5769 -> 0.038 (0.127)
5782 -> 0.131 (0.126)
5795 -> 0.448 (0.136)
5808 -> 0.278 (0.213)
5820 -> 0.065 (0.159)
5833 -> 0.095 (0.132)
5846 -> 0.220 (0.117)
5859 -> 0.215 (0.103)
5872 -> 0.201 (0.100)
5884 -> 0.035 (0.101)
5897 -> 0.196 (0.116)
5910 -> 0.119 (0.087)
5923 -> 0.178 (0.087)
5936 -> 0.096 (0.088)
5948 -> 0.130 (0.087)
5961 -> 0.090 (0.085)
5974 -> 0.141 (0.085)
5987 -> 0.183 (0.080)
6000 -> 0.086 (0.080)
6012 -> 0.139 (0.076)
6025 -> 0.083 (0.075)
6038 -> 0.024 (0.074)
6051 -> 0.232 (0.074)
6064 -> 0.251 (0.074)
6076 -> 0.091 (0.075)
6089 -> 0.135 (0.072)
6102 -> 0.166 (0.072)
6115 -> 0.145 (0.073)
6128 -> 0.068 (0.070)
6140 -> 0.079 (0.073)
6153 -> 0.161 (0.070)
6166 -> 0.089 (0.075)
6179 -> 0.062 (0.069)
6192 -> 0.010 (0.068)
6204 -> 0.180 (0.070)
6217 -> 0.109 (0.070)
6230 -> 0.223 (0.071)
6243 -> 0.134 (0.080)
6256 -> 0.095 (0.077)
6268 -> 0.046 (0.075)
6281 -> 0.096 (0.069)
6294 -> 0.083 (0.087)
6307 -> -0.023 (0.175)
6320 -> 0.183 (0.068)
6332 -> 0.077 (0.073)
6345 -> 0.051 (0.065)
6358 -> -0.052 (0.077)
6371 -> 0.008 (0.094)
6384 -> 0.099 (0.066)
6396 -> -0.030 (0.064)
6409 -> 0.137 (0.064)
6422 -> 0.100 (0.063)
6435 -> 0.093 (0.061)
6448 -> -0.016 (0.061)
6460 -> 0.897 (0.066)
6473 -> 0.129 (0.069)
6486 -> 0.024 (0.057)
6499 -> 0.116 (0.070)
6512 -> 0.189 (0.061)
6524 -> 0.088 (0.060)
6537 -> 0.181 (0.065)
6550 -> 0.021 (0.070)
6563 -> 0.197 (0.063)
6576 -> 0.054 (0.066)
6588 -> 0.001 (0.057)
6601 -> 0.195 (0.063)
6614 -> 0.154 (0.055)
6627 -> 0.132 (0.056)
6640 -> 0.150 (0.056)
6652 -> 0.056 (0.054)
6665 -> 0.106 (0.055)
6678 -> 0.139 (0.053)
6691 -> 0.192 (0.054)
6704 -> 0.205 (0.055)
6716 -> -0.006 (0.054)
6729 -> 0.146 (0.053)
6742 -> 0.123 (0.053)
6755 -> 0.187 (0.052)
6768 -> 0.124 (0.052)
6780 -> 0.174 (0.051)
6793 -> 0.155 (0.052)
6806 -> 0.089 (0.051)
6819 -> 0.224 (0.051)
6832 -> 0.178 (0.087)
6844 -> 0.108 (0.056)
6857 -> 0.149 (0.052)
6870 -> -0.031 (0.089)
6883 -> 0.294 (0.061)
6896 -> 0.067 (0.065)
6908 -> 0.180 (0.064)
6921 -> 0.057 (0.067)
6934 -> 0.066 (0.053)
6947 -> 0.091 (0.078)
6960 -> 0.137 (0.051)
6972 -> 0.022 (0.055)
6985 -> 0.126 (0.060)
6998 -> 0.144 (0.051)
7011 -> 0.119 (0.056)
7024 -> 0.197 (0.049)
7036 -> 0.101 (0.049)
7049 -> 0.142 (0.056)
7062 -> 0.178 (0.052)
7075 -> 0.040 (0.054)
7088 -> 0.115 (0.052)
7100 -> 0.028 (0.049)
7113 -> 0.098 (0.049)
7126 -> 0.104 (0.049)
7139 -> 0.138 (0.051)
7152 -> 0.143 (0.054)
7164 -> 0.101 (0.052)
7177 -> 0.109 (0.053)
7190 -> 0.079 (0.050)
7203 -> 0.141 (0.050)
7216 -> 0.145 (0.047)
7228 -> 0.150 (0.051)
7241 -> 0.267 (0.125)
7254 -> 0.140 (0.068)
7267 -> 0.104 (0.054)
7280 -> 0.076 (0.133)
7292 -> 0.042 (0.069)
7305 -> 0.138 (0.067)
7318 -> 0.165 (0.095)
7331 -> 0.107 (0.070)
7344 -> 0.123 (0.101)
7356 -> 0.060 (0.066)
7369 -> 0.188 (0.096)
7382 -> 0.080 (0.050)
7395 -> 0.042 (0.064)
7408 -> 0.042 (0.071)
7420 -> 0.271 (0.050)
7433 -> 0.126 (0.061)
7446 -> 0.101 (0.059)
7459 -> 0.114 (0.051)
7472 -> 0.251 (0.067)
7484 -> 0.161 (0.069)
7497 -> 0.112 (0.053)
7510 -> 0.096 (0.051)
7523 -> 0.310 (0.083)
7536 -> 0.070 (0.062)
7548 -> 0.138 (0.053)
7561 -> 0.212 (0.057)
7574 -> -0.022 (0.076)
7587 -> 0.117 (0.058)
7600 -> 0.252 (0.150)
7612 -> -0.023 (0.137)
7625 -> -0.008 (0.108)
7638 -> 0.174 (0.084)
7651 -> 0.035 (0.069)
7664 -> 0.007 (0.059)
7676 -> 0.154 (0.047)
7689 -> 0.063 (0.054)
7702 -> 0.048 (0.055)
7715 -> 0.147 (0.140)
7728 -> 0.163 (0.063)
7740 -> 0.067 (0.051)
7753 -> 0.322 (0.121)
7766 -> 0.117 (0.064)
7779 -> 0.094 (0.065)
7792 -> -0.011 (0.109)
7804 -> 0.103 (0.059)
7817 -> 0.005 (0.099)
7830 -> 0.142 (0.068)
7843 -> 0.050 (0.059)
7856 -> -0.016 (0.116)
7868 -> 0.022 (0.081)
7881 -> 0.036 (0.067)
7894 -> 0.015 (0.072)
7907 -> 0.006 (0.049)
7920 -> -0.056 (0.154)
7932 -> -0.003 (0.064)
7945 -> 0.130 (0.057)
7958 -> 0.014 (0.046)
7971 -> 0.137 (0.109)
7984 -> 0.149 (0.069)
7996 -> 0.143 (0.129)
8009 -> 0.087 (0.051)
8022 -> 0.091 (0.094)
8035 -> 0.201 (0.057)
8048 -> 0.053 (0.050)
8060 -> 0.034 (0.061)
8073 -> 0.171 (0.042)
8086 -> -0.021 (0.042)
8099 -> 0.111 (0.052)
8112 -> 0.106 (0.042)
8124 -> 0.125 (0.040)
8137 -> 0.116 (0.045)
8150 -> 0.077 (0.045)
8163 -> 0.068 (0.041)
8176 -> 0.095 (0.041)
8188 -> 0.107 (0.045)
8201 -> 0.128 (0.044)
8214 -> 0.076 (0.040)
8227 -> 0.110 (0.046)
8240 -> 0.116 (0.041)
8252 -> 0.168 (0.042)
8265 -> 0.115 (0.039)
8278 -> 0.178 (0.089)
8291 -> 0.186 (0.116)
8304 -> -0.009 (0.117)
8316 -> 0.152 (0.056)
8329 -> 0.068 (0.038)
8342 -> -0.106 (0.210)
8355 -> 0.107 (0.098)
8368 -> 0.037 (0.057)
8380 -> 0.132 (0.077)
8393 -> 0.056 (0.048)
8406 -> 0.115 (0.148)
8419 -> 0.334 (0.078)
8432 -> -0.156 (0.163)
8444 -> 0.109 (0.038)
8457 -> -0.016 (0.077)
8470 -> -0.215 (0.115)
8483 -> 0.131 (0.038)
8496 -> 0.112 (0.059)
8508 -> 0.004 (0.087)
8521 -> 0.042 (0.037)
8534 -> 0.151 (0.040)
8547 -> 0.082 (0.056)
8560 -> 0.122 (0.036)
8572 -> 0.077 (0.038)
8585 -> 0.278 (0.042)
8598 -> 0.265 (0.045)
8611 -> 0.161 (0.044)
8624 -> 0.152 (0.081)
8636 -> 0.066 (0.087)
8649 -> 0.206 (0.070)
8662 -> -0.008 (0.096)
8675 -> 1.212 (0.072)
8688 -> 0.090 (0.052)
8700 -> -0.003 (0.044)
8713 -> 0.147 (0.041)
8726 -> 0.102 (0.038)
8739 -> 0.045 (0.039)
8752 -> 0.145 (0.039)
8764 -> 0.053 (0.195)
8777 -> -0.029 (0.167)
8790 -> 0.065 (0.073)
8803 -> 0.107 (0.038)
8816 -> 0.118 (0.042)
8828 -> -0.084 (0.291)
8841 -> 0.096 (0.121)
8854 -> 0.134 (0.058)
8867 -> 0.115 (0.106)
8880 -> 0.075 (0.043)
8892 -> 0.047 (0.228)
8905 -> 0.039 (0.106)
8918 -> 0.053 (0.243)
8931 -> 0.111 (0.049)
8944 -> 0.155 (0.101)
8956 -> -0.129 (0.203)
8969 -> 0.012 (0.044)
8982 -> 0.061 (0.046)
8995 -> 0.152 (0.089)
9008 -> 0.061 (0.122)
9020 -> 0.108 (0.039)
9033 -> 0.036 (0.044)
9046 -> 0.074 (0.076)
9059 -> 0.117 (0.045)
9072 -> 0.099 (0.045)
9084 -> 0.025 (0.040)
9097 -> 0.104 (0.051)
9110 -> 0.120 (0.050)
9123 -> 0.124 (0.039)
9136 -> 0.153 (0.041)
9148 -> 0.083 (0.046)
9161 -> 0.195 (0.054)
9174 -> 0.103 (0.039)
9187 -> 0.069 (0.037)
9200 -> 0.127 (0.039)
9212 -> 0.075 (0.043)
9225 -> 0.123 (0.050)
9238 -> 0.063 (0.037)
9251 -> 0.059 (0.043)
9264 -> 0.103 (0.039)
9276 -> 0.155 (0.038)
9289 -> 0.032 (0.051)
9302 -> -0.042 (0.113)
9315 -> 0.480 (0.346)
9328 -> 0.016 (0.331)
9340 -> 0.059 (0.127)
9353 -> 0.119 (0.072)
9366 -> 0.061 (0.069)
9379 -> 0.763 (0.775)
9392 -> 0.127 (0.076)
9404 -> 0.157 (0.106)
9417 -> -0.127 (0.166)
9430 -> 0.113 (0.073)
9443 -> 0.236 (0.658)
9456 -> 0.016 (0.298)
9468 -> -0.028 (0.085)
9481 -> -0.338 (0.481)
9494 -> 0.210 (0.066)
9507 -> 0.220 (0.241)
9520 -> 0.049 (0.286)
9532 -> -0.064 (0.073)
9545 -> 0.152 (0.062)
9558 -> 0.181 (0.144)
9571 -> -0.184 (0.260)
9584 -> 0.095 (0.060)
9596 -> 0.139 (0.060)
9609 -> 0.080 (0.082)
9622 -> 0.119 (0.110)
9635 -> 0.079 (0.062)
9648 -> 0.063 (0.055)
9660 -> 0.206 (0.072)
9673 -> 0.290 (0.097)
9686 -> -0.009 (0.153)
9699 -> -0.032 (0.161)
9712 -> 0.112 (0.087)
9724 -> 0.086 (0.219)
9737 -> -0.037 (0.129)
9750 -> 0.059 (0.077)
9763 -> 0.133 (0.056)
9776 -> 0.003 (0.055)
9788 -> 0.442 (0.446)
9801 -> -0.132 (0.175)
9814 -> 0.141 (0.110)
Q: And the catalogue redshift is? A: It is 0.73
